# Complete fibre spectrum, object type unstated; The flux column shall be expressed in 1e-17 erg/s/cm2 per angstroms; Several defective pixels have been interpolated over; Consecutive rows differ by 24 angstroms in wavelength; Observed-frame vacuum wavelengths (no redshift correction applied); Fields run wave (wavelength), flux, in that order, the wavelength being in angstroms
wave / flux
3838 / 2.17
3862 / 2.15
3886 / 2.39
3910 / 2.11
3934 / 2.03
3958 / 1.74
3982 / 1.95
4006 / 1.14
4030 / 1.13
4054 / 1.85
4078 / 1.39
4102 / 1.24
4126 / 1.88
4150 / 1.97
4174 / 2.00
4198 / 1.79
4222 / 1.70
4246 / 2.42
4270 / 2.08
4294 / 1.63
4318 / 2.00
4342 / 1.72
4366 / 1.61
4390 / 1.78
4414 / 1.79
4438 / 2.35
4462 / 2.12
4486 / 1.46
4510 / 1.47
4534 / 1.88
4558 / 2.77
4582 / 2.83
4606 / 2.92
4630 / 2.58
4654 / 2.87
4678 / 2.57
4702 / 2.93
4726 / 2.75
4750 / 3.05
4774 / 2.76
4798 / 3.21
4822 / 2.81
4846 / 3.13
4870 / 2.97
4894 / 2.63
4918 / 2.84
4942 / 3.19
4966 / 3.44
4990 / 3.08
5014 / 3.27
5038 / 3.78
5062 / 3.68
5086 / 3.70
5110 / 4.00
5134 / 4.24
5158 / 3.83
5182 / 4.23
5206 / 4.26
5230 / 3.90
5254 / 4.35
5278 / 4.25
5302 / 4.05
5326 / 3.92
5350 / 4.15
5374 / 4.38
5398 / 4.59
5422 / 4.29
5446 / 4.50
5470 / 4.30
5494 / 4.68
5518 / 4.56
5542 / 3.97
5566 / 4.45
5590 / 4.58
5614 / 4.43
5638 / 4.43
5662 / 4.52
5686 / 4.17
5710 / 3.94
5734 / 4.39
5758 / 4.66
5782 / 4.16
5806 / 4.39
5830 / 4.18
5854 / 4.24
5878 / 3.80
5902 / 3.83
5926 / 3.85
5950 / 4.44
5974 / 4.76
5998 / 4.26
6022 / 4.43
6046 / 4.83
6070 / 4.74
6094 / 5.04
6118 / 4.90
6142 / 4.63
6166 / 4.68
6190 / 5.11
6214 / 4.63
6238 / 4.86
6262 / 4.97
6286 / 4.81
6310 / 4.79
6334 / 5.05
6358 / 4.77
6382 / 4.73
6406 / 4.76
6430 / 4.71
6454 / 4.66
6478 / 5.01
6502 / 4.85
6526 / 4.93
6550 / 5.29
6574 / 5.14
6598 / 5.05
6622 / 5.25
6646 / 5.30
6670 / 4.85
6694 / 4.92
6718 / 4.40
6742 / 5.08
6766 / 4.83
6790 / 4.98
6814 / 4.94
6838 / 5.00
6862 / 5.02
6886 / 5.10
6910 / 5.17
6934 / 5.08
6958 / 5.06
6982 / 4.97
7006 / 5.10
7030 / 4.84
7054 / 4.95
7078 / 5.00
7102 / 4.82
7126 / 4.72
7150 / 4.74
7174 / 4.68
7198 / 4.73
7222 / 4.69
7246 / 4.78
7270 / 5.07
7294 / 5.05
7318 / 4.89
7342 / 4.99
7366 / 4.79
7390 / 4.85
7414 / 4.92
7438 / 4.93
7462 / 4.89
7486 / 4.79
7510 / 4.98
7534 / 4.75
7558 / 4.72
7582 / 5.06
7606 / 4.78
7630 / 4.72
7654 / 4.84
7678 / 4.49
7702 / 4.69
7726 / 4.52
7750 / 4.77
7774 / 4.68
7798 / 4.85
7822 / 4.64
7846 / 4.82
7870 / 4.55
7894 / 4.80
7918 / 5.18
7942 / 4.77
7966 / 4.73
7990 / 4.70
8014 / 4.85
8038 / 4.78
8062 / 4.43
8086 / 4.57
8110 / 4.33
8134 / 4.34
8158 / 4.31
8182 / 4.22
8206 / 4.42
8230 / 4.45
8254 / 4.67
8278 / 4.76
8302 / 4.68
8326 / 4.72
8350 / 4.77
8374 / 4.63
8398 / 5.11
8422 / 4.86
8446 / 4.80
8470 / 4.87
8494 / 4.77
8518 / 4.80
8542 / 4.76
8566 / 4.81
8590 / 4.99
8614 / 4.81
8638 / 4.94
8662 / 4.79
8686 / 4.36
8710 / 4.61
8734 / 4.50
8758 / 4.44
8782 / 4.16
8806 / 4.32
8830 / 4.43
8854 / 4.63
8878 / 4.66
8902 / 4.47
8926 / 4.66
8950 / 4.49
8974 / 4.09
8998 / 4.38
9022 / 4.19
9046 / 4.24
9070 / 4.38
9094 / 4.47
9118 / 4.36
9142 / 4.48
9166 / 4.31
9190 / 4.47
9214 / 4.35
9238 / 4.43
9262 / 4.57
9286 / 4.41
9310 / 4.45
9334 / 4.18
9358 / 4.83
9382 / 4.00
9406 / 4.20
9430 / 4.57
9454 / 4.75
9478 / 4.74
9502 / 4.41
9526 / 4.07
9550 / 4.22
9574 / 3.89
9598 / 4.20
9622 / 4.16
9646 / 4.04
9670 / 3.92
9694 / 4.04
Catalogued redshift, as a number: 0.14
